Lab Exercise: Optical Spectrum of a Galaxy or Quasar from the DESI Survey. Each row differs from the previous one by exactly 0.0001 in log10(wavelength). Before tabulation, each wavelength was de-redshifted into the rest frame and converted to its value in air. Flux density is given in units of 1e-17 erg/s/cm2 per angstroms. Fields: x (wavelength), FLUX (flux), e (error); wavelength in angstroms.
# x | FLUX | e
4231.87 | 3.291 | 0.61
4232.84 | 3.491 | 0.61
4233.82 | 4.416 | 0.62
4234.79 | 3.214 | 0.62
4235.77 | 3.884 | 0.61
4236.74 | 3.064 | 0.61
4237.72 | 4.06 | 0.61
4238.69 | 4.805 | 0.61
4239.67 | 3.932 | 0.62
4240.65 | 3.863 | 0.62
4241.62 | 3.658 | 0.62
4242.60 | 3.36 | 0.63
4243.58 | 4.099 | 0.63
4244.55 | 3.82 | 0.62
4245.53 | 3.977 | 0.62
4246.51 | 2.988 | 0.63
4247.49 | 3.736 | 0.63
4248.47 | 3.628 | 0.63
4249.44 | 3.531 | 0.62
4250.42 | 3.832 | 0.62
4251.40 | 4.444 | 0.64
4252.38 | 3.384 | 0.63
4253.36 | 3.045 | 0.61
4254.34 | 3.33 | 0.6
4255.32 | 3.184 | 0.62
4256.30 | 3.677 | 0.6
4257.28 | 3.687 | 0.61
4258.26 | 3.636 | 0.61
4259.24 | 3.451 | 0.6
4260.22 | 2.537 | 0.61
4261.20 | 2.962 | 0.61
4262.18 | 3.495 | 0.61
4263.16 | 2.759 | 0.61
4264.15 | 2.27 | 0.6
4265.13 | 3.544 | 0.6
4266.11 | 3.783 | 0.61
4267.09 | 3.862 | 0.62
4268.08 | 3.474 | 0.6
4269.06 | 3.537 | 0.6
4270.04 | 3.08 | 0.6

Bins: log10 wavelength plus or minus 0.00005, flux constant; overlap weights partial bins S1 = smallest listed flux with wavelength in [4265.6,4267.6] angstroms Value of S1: 3.783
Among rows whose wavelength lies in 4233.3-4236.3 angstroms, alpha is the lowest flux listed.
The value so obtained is 3.214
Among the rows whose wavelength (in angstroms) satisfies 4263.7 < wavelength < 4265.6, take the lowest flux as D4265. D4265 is 2.27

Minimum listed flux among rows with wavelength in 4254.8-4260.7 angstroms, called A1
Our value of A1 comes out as 2.537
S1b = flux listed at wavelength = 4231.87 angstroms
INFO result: 3.291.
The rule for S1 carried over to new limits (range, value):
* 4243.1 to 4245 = 3.82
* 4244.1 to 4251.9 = 2.988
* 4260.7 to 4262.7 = 2.962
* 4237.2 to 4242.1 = 3.658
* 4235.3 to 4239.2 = 3.064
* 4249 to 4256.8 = 3.045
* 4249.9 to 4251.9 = 3.832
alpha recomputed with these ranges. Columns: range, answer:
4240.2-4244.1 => 3.36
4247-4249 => 3.628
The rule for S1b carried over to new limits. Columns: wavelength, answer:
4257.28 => 3.687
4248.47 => 3.628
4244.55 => 3.82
